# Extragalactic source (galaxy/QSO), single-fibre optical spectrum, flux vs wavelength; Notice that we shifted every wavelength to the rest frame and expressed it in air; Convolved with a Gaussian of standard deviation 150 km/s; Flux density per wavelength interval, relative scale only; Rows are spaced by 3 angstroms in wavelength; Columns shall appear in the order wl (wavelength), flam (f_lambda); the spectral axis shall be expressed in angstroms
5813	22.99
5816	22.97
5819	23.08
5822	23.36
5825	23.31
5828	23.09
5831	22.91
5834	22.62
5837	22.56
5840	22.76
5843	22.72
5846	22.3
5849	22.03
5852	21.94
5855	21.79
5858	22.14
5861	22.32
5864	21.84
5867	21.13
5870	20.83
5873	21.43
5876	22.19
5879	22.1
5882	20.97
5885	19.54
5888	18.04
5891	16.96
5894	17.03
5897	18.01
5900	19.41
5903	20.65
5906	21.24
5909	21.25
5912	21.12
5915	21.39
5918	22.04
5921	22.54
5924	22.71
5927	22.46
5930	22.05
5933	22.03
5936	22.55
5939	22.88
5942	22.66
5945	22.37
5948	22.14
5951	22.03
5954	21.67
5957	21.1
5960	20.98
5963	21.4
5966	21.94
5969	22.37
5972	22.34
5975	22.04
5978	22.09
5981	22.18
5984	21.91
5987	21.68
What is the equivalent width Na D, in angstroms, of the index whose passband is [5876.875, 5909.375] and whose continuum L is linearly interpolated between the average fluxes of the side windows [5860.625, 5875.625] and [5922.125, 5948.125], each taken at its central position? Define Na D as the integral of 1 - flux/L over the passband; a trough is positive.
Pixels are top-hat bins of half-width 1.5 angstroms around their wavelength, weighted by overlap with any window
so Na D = 3.4 angstroms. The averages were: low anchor 21.5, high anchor 22.4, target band 19.6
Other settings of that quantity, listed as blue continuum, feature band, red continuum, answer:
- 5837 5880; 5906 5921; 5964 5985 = 0.3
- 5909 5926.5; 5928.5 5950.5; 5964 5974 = -0.3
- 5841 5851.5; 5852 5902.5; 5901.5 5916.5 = 3.1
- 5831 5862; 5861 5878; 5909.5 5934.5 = 0.5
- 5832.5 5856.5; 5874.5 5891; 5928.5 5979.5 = 1.5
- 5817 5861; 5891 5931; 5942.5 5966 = 2.4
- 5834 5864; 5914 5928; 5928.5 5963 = -0.1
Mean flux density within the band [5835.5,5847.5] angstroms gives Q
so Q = 22.6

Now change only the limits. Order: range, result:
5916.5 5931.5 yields 22.4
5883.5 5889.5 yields 18.8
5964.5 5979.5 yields 22.2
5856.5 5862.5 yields 22.2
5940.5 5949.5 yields 22.4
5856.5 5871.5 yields 21.7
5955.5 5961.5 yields 21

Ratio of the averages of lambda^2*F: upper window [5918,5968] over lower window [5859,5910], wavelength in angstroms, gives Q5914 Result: 1.11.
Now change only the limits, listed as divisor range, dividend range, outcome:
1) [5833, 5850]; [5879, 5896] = 0.85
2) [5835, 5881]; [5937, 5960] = 1.03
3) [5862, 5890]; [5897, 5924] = 1.02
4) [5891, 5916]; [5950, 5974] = 1.12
